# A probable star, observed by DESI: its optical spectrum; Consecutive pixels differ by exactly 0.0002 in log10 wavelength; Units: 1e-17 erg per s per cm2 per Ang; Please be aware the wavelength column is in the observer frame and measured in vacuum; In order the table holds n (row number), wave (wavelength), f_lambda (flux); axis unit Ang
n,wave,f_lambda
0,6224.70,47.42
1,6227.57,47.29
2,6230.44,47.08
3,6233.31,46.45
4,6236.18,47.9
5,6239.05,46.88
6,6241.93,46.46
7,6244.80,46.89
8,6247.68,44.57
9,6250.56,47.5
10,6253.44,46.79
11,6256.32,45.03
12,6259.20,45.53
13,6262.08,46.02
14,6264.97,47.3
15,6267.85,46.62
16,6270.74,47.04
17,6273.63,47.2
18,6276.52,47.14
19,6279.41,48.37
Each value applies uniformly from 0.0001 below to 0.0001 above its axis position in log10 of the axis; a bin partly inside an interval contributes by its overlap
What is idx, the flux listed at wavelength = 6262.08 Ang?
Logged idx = 46.02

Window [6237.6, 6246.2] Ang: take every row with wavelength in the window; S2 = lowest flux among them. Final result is 46.46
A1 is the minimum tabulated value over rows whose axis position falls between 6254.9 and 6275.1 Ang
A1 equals 45.03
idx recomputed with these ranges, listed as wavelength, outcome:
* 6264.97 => 47.3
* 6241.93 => 46.46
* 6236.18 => 47.9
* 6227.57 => 47.29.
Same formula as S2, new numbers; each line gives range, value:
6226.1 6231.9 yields 47.08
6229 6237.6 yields 46.45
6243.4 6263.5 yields 44.57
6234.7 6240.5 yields 46.88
